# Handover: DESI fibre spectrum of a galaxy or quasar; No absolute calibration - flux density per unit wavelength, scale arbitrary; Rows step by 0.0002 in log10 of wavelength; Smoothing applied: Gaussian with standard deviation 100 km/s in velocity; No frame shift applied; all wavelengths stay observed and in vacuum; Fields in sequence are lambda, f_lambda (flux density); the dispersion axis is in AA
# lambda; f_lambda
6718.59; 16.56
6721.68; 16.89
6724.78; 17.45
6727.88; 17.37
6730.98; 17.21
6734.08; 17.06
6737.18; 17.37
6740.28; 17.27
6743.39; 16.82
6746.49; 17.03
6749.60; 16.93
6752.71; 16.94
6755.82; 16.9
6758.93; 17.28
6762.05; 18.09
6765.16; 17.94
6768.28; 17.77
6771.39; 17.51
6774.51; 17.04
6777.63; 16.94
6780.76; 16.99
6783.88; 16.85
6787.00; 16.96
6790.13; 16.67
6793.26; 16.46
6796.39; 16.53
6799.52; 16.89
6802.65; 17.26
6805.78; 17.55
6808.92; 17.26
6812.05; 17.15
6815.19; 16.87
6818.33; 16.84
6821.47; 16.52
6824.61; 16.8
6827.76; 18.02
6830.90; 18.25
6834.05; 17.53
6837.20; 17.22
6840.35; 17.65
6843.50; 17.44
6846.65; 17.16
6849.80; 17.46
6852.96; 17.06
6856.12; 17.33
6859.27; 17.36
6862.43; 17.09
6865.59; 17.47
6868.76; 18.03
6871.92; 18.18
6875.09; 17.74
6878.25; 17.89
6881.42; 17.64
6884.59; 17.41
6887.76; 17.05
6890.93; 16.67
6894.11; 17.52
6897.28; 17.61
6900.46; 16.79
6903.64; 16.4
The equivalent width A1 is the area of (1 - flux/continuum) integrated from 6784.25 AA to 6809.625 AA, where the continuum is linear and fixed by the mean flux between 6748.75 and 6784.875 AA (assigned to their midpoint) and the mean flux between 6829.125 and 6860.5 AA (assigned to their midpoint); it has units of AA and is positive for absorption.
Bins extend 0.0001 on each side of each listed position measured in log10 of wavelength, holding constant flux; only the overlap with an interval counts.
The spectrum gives 0.60 AA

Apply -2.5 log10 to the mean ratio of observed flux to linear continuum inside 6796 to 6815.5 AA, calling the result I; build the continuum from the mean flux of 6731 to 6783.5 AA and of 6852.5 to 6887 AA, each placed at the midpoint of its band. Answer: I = 0.016 mag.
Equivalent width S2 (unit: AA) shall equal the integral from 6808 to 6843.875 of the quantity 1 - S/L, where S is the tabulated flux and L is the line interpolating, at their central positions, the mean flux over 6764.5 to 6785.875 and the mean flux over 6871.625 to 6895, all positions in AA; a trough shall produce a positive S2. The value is 0.1 AA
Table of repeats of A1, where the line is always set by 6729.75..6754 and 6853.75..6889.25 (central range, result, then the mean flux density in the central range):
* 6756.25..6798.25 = 0.15 AA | 17.1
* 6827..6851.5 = -0.19 AA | 17.6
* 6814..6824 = 0.36 AA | 16.7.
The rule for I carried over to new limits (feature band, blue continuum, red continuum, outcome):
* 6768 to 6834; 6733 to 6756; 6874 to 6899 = 0.01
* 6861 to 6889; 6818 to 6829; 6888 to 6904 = -0.04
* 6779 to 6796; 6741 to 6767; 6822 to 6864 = 0.03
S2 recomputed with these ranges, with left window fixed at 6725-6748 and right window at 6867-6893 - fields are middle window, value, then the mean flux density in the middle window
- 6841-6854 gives 0.12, 17.3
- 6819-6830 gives 0.16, 17.2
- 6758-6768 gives -0.32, 17.8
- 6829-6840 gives -0.14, 17.7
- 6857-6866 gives 0.12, 17.3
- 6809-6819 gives 0.22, 17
